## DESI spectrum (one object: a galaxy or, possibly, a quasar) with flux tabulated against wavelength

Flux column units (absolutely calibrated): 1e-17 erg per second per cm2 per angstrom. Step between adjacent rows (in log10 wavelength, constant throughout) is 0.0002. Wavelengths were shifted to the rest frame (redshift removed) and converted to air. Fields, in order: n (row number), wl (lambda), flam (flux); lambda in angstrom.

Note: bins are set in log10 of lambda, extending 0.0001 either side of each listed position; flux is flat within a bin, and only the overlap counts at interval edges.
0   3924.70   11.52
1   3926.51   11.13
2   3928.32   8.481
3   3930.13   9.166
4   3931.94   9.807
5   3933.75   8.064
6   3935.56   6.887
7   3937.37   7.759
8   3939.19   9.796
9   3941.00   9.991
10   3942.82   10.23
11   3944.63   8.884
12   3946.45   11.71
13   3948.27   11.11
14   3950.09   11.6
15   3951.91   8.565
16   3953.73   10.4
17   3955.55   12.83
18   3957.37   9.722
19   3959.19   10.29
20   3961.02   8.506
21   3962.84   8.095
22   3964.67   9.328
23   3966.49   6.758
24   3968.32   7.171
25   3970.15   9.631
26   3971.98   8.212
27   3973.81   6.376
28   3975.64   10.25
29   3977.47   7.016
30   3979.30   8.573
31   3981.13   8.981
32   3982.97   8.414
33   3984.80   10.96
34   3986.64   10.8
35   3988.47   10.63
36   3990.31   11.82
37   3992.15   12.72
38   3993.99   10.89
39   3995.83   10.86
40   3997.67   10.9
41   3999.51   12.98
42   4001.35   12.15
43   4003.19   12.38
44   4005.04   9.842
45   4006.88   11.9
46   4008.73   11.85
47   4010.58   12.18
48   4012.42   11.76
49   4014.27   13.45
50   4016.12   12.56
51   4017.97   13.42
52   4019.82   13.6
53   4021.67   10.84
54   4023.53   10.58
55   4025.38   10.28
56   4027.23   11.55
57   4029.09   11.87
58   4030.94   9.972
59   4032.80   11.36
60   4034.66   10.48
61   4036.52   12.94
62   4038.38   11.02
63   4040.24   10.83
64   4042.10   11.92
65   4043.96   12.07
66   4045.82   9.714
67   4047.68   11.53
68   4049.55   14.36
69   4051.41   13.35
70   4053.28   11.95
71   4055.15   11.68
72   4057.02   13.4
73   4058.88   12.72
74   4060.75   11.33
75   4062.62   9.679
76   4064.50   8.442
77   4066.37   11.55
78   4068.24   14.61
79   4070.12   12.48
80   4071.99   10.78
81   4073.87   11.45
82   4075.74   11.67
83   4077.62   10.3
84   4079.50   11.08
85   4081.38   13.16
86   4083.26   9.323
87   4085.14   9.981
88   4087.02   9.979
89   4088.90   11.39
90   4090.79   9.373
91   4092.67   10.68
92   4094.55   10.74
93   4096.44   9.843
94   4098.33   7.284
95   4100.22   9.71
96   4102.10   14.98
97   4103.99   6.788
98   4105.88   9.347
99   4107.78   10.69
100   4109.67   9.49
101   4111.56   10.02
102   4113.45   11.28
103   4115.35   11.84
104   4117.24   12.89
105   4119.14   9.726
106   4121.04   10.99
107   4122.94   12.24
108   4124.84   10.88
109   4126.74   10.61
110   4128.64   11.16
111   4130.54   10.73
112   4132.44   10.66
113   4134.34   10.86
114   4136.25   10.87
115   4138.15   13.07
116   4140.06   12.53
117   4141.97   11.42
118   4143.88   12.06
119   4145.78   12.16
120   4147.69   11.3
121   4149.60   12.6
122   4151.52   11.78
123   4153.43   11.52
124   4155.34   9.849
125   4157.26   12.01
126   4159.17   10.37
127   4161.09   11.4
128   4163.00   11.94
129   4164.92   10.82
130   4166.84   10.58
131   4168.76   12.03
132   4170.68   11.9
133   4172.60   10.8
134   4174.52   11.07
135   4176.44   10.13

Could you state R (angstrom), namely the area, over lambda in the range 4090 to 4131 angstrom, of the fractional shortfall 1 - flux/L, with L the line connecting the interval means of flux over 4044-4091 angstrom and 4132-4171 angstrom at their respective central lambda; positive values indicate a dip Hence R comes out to 3.46 angstrom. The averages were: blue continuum 11.5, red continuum 11.5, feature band 10.5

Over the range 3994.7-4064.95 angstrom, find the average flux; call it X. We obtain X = 11.7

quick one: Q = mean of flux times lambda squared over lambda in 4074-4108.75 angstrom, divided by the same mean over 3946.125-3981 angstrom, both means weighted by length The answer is 1.20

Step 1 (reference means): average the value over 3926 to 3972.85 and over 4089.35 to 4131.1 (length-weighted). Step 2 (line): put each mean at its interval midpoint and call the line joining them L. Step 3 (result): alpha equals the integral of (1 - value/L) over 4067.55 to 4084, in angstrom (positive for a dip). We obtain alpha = -2.18 angstrom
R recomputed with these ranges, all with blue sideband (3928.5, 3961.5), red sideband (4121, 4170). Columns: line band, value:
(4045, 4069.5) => -2.8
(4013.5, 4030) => -2.6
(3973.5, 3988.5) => 1.3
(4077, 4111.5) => 2.4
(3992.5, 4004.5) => -1.8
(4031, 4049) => -1.4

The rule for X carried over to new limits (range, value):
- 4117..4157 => 11.4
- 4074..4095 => 10.7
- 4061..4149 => 10.9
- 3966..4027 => 10.7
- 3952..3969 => 9.23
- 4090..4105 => 9.93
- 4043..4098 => 11.3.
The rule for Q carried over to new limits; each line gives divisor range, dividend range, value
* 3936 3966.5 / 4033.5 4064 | 1.26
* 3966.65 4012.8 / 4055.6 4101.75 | 1.11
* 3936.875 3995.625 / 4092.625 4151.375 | 1.23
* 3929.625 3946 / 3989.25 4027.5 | 1.36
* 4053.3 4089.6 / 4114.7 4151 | 1.05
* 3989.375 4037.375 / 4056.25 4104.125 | 0.96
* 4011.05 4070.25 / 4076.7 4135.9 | 0.93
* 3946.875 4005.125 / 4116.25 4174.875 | 1.24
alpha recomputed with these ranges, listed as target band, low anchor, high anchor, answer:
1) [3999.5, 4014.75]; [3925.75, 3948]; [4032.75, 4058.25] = -1.3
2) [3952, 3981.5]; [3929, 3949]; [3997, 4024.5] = 4.3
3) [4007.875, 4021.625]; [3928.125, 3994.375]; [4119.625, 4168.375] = -3.5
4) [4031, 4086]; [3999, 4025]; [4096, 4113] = -3.0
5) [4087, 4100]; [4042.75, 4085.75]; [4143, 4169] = 1.9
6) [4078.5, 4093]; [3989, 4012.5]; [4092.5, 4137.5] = 0.4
